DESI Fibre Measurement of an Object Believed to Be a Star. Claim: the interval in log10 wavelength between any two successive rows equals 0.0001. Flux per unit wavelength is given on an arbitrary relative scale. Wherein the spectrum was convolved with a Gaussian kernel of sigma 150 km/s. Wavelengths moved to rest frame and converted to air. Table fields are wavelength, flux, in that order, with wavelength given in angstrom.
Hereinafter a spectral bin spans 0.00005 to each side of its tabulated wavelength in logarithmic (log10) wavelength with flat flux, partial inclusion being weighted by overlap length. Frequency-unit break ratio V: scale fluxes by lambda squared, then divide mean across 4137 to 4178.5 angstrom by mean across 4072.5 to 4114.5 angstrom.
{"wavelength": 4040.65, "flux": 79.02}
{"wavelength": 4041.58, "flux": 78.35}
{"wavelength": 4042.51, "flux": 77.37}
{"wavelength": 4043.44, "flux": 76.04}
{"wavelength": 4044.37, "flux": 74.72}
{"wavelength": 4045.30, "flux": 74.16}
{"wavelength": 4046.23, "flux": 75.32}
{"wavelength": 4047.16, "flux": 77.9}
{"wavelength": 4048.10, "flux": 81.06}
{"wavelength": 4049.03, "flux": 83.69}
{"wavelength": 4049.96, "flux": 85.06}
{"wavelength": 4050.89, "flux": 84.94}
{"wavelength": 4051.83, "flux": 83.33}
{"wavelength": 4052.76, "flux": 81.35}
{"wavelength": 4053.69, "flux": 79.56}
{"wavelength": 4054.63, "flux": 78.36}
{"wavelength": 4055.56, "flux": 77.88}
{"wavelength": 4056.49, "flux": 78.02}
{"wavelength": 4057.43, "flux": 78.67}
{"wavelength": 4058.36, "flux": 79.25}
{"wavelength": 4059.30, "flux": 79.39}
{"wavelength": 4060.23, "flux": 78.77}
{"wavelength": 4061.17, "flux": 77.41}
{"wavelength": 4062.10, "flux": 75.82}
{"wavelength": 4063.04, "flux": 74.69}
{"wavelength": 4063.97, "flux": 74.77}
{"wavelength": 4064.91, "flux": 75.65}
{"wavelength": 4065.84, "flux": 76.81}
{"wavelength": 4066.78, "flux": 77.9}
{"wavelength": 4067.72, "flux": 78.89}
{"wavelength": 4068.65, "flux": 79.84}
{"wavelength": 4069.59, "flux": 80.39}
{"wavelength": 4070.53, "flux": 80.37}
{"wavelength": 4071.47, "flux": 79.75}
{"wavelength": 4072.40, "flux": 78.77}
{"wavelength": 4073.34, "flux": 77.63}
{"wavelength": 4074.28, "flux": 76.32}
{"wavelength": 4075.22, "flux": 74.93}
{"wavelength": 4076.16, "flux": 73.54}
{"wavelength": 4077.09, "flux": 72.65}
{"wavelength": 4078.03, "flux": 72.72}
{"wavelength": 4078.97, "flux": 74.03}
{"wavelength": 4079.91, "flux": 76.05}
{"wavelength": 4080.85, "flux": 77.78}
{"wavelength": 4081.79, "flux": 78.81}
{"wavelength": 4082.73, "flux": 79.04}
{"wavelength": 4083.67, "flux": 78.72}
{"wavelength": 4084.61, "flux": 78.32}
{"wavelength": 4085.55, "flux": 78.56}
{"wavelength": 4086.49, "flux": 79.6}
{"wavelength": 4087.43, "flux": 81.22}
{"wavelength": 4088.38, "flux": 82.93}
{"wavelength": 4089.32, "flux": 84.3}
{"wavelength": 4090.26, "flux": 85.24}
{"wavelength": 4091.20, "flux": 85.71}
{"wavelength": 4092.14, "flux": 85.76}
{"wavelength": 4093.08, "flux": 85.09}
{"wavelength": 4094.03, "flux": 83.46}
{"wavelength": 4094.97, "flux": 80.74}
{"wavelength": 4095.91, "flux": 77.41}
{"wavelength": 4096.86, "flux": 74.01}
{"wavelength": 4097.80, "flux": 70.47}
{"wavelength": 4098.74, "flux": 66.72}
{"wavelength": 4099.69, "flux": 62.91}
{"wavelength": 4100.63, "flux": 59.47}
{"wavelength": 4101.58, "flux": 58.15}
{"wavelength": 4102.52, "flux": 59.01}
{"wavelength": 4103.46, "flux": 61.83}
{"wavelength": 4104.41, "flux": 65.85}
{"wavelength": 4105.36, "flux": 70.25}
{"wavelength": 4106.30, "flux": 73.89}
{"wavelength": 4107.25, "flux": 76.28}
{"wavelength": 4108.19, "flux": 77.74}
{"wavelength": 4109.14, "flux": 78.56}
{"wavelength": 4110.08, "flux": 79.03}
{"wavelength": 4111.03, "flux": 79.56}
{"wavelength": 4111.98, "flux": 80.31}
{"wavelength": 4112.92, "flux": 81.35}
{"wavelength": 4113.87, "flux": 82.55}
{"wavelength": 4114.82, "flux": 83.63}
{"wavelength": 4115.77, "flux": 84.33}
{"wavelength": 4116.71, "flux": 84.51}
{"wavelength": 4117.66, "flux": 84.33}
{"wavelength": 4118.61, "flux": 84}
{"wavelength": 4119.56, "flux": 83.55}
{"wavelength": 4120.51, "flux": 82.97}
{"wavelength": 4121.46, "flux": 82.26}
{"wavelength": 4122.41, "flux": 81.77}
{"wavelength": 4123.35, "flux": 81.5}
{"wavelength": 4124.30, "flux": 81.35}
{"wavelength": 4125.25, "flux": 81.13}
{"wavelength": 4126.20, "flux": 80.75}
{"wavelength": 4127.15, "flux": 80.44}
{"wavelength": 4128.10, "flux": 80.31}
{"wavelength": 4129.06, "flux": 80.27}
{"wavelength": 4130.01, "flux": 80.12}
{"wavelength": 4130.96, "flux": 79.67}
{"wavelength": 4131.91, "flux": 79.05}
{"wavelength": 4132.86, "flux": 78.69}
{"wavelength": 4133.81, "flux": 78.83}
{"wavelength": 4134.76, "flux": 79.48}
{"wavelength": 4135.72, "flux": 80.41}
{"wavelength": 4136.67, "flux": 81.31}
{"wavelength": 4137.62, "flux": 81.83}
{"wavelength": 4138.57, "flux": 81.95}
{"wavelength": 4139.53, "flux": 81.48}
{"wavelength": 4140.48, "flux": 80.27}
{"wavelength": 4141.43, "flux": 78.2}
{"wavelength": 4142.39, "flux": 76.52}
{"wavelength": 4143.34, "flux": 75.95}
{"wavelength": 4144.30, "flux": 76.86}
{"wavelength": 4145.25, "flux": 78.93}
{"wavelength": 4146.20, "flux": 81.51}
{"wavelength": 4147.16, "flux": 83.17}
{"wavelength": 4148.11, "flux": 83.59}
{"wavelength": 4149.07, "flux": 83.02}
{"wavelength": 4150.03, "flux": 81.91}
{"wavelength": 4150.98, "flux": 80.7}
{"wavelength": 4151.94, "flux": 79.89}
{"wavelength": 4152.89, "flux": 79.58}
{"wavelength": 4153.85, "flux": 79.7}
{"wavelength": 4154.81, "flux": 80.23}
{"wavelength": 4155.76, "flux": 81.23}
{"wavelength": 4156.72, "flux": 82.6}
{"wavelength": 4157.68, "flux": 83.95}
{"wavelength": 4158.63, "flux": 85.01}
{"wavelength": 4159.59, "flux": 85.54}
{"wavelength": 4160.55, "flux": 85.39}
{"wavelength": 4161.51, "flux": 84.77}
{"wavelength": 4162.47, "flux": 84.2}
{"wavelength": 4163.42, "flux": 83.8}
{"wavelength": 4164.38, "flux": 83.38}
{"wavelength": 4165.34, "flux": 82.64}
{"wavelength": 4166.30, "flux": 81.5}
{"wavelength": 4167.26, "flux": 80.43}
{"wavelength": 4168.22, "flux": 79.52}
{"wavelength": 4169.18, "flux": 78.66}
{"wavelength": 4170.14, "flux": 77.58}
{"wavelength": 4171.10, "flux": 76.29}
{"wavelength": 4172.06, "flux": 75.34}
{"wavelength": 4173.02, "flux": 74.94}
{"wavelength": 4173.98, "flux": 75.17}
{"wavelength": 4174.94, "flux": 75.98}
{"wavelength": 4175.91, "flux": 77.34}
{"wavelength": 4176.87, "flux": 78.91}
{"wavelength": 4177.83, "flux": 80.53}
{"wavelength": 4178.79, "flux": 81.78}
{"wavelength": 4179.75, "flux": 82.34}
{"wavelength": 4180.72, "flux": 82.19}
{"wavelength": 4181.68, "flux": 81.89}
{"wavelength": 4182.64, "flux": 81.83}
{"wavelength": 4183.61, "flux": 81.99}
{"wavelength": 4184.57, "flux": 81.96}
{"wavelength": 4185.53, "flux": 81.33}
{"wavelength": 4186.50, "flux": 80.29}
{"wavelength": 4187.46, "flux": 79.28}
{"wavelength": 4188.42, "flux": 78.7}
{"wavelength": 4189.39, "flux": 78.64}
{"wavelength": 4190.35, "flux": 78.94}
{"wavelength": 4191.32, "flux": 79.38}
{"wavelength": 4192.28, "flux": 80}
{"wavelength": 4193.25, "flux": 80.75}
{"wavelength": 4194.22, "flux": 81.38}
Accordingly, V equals 1.1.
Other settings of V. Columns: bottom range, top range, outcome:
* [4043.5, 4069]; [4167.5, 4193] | 1.07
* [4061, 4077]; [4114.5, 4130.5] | 1.09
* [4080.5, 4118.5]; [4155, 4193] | 1.09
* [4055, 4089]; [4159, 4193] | 1.09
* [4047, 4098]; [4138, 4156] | 1.05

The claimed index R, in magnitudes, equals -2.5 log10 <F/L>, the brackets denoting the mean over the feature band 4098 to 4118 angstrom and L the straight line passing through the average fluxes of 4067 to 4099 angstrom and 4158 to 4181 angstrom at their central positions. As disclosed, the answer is 0.08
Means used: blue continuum 78.6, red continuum 80.6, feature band 73.7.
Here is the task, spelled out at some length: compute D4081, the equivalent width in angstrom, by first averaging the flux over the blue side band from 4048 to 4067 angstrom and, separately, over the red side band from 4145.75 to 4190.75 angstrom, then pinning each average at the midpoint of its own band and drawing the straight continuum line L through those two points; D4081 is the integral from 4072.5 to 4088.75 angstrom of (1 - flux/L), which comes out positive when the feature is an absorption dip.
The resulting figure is 0.5 angstrom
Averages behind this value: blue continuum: 79.2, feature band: 77.2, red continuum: 80.8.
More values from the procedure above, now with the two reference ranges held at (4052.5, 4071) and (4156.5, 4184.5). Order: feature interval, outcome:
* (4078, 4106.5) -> 1.4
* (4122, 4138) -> -0.1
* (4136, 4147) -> 0.1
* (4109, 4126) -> -0.5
